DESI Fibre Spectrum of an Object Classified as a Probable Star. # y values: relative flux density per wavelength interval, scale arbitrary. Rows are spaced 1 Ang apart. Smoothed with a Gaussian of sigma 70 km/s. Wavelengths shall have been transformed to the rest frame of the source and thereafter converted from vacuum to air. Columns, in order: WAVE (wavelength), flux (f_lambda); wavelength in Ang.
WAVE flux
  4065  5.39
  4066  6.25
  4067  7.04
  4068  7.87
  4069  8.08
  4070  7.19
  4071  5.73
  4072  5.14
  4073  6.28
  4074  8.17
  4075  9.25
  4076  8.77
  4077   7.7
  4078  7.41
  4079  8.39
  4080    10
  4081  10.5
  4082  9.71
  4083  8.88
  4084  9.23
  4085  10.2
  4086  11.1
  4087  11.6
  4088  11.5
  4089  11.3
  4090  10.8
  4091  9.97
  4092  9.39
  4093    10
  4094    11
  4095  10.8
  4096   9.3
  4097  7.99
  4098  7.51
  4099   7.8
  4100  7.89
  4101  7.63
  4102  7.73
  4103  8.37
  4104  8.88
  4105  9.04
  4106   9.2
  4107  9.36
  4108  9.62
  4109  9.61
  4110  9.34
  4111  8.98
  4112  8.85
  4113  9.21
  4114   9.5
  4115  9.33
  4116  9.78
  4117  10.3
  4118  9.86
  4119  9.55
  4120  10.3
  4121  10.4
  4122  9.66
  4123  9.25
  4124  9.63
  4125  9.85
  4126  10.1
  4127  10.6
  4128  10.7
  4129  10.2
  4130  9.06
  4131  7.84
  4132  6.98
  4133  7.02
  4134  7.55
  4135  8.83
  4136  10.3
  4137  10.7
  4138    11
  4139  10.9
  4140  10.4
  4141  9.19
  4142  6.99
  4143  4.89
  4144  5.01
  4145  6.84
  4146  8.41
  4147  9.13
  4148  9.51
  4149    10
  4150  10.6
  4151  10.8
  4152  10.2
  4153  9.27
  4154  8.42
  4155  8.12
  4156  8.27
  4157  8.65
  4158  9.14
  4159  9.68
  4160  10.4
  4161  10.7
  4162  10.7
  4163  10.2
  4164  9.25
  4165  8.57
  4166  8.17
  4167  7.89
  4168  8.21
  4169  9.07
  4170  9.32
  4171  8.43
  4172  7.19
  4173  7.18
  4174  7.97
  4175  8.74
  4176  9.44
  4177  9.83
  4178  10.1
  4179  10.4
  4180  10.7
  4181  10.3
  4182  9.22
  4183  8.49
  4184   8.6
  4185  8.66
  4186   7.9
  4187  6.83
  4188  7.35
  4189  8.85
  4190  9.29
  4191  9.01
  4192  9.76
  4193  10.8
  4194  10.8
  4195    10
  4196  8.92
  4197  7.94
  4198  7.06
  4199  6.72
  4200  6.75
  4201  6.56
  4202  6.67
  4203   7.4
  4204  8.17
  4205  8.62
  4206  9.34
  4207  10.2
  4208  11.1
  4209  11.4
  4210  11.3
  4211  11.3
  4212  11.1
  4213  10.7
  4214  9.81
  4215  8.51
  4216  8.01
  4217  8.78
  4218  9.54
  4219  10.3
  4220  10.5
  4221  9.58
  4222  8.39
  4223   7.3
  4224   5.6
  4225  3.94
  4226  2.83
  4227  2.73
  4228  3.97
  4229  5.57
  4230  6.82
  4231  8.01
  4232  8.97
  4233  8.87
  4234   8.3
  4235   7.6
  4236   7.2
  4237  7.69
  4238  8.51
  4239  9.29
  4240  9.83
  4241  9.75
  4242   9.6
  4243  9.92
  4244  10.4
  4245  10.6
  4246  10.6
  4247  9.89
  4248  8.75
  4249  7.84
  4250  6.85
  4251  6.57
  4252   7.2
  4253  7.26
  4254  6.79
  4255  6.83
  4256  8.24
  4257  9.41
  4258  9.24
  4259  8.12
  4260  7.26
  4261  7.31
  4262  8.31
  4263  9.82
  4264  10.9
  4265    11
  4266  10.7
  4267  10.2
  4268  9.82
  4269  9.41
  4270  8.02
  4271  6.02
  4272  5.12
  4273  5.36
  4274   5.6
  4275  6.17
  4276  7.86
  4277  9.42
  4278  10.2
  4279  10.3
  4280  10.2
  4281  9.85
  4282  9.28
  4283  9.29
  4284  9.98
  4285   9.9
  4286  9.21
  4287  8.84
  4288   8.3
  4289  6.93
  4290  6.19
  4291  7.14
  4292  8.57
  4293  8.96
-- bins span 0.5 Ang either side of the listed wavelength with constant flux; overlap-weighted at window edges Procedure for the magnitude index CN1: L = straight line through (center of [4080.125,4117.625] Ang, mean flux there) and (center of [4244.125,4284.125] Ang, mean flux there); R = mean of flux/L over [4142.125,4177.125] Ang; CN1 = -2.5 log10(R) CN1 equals 0.04 mag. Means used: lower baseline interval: 9.5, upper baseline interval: 8.54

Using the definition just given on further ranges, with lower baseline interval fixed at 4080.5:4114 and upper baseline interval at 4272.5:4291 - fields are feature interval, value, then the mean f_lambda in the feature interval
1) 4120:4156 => 0.02 mag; 9.1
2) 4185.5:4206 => 0.08 mag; 8.3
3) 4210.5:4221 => -0.12 mag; 9.84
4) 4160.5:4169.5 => -0.01 mag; 9.2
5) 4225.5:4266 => 0.06 mag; 8.15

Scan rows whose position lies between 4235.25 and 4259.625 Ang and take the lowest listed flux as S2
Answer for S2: 6.57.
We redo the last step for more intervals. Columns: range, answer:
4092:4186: 4.89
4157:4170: 7.89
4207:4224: 5.6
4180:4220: 6.56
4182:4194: 6.83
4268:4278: 5.12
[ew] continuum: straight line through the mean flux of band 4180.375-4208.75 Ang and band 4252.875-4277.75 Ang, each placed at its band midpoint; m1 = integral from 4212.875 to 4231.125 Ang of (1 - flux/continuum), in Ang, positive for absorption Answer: 2.47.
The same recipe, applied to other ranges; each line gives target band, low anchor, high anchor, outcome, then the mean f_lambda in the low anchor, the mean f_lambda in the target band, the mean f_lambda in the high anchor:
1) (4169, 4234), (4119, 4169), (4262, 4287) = 3.8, 9.16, 8.51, 8.89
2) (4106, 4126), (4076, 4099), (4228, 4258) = -0.4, 9.68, 9.6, 8.33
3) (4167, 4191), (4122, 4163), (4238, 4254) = 0.8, 9.16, 8.77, 8.88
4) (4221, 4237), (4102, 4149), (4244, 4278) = 3.7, 9.13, 6.55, 8.32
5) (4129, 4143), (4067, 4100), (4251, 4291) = -0.1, 8.97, 8.88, 8.42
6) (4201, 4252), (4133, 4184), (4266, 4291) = 1.3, 9.04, 8.46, 8.42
